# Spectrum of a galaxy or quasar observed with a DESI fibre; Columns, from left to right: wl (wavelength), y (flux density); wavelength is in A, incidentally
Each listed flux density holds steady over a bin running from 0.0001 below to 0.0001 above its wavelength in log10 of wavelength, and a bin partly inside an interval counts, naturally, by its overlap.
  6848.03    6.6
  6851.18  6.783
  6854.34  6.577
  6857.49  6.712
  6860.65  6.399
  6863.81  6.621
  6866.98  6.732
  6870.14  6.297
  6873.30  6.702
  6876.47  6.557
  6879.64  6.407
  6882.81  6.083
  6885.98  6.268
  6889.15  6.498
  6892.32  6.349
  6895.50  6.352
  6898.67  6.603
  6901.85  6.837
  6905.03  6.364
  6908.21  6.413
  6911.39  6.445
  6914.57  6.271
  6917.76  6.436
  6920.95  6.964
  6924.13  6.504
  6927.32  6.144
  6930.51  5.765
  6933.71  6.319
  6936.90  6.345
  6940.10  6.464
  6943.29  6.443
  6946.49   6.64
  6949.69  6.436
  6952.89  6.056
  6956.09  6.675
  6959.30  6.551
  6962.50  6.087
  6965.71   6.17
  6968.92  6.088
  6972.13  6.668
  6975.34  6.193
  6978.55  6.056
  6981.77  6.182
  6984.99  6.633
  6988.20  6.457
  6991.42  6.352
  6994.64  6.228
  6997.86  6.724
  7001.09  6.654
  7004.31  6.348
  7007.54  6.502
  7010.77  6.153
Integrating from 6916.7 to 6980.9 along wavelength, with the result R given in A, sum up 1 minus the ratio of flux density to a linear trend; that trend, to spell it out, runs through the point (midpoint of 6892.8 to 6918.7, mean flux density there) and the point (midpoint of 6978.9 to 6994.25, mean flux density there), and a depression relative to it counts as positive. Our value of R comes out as 0.6 A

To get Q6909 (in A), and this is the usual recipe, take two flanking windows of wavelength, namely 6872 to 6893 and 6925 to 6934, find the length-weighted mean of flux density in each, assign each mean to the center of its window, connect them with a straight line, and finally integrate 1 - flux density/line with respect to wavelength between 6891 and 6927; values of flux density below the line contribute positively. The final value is -1.60 A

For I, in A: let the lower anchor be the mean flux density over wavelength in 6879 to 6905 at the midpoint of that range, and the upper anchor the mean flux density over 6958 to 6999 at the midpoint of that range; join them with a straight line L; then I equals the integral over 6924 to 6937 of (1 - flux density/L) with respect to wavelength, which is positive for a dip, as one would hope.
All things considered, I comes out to 0.44 A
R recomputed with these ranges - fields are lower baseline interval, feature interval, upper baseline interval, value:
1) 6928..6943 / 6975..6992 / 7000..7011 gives 0.1 A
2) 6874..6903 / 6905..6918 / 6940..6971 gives 0.1 A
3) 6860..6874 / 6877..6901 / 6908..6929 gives 0.4 A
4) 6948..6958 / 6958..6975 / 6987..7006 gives 0.3 A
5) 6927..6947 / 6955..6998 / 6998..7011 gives 0.4 A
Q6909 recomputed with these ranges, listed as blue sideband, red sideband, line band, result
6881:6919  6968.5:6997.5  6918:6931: 0.0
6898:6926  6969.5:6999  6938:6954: 0.1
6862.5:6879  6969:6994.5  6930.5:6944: 0.2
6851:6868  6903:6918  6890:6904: -0.2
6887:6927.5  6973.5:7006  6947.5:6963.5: 0.1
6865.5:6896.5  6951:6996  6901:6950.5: -0.4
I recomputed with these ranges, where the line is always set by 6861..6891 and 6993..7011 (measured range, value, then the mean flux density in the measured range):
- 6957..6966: 0.2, 6.31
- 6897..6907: -0.2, 6.59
